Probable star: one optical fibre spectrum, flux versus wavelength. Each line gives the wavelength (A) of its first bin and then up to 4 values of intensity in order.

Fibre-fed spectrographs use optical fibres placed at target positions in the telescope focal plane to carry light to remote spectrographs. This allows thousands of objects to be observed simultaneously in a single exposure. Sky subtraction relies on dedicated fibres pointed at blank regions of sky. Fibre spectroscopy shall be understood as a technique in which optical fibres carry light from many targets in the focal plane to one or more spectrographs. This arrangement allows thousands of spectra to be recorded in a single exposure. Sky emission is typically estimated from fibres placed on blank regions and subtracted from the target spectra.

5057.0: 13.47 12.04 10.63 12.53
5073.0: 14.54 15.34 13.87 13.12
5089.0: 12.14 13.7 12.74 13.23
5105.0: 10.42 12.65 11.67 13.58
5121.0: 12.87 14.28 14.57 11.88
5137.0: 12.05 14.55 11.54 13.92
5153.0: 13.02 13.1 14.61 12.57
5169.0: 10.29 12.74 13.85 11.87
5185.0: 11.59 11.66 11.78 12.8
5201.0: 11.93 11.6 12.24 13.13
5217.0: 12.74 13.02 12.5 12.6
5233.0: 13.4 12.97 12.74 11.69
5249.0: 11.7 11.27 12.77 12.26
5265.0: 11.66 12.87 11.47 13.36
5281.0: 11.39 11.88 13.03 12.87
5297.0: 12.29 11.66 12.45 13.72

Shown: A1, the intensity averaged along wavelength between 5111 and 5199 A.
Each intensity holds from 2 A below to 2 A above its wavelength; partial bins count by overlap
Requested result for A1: 12.8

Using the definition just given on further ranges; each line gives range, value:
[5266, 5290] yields 12.3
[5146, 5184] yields 12.8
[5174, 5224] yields 12.4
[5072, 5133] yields 13.2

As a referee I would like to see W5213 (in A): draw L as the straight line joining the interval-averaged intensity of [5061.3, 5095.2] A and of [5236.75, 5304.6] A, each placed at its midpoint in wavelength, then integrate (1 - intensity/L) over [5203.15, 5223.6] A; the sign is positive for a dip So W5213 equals -0.1 A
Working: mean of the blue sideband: 13.2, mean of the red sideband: 12.2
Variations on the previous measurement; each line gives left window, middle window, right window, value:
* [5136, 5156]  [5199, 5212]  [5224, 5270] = 0.6 A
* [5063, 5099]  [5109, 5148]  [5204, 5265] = -0.2 A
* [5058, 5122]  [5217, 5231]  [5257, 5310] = -0.2 A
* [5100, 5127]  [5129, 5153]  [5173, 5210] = -0.9 A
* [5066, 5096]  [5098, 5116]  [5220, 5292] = 1.6 A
